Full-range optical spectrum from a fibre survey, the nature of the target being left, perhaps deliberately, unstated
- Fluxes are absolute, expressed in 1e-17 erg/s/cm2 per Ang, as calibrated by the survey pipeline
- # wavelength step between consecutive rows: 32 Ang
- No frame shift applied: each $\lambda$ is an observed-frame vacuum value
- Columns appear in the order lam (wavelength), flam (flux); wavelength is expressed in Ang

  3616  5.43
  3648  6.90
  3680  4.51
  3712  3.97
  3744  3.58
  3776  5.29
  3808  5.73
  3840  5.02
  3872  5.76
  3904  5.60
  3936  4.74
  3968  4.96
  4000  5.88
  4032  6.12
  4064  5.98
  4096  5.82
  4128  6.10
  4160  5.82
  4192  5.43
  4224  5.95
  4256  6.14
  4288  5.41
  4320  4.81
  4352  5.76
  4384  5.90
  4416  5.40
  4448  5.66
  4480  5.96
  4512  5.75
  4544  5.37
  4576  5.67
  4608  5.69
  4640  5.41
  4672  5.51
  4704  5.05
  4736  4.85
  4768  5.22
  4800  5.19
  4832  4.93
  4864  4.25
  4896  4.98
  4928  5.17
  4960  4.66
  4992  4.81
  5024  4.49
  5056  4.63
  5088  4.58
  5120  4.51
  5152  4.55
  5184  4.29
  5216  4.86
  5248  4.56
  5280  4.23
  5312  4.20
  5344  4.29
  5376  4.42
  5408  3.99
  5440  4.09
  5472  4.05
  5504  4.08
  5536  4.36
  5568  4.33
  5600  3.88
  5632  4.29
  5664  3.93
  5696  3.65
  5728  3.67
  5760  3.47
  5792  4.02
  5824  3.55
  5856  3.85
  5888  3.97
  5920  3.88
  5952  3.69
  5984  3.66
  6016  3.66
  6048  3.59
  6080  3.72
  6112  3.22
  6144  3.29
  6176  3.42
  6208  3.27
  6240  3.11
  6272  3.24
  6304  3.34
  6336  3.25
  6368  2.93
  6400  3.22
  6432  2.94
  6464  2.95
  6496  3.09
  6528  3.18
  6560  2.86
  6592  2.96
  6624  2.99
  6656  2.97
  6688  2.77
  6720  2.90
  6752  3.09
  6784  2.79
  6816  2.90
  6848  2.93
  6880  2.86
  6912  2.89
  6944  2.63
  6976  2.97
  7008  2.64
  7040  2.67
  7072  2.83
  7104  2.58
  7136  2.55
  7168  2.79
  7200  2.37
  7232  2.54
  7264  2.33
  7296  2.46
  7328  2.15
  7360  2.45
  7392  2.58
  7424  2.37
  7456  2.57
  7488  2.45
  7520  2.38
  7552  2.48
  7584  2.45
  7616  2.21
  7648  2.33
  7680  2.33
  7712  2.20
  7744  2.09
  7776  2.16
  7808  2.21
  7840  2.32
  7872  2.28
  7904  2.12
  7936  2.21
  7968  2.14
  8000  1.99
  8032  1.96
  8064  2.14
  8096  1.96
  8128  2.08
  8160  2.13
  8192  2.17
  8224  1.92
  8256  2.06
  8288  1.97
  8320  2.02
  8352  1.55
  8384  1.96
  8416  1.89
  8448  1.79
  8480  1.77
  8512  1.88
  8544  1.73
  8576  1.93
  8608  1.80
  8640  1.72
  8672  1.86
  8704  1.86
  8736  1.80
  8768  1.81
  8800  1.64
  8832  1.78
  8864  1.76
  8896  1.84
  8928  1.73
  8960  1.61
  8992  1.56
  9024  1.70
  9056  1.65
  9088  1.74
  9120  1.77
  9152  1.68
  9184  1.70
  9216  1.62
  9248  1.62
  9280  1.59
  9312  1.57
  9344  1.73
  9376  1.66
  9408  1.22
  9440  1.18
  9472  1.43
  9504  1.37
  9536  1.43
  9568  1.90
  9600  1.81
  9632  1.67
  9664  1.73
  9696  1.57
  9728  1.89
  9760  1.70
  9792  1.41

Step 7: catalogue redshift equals 0.00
